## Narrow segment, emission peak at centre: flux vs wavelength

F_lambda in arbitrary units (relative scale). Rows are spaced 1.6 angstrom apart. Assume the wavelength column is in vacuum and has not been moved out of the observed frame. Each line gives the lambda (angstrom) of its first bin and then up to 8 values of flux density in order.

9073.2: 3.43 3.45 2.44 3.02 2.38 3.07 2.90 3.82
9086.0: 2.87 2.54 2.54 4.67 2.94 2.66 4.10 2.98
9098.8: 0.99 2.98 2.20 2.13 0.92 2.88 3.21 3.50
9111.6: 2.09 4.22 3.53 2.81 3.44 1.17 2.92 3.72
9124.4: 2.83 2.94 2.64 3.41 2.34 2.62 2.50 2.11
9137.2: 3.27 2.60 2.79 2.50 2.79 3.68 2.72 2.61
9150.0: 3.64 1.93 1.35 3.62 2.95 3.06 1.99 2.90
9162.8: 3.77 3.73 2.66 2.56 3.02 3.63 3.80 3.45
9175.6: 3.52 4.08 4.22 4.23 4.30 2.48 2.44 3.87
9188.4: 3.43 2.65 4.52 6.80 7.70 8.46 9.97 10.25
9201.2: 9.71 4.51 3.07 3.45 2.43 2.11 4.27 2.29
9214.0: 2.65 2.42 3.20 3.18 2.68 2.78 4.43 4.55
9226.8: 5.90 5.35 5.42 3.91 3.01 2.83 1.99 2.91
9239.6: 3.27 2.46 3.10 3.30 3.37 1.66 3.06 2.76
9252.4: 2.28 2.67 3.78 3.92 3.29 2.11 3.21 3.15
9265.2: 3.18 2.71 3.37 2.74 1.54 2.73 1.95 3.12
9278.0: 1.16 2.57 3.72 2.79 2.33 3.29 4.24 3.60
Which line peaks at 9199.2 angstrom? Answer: H-alpha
